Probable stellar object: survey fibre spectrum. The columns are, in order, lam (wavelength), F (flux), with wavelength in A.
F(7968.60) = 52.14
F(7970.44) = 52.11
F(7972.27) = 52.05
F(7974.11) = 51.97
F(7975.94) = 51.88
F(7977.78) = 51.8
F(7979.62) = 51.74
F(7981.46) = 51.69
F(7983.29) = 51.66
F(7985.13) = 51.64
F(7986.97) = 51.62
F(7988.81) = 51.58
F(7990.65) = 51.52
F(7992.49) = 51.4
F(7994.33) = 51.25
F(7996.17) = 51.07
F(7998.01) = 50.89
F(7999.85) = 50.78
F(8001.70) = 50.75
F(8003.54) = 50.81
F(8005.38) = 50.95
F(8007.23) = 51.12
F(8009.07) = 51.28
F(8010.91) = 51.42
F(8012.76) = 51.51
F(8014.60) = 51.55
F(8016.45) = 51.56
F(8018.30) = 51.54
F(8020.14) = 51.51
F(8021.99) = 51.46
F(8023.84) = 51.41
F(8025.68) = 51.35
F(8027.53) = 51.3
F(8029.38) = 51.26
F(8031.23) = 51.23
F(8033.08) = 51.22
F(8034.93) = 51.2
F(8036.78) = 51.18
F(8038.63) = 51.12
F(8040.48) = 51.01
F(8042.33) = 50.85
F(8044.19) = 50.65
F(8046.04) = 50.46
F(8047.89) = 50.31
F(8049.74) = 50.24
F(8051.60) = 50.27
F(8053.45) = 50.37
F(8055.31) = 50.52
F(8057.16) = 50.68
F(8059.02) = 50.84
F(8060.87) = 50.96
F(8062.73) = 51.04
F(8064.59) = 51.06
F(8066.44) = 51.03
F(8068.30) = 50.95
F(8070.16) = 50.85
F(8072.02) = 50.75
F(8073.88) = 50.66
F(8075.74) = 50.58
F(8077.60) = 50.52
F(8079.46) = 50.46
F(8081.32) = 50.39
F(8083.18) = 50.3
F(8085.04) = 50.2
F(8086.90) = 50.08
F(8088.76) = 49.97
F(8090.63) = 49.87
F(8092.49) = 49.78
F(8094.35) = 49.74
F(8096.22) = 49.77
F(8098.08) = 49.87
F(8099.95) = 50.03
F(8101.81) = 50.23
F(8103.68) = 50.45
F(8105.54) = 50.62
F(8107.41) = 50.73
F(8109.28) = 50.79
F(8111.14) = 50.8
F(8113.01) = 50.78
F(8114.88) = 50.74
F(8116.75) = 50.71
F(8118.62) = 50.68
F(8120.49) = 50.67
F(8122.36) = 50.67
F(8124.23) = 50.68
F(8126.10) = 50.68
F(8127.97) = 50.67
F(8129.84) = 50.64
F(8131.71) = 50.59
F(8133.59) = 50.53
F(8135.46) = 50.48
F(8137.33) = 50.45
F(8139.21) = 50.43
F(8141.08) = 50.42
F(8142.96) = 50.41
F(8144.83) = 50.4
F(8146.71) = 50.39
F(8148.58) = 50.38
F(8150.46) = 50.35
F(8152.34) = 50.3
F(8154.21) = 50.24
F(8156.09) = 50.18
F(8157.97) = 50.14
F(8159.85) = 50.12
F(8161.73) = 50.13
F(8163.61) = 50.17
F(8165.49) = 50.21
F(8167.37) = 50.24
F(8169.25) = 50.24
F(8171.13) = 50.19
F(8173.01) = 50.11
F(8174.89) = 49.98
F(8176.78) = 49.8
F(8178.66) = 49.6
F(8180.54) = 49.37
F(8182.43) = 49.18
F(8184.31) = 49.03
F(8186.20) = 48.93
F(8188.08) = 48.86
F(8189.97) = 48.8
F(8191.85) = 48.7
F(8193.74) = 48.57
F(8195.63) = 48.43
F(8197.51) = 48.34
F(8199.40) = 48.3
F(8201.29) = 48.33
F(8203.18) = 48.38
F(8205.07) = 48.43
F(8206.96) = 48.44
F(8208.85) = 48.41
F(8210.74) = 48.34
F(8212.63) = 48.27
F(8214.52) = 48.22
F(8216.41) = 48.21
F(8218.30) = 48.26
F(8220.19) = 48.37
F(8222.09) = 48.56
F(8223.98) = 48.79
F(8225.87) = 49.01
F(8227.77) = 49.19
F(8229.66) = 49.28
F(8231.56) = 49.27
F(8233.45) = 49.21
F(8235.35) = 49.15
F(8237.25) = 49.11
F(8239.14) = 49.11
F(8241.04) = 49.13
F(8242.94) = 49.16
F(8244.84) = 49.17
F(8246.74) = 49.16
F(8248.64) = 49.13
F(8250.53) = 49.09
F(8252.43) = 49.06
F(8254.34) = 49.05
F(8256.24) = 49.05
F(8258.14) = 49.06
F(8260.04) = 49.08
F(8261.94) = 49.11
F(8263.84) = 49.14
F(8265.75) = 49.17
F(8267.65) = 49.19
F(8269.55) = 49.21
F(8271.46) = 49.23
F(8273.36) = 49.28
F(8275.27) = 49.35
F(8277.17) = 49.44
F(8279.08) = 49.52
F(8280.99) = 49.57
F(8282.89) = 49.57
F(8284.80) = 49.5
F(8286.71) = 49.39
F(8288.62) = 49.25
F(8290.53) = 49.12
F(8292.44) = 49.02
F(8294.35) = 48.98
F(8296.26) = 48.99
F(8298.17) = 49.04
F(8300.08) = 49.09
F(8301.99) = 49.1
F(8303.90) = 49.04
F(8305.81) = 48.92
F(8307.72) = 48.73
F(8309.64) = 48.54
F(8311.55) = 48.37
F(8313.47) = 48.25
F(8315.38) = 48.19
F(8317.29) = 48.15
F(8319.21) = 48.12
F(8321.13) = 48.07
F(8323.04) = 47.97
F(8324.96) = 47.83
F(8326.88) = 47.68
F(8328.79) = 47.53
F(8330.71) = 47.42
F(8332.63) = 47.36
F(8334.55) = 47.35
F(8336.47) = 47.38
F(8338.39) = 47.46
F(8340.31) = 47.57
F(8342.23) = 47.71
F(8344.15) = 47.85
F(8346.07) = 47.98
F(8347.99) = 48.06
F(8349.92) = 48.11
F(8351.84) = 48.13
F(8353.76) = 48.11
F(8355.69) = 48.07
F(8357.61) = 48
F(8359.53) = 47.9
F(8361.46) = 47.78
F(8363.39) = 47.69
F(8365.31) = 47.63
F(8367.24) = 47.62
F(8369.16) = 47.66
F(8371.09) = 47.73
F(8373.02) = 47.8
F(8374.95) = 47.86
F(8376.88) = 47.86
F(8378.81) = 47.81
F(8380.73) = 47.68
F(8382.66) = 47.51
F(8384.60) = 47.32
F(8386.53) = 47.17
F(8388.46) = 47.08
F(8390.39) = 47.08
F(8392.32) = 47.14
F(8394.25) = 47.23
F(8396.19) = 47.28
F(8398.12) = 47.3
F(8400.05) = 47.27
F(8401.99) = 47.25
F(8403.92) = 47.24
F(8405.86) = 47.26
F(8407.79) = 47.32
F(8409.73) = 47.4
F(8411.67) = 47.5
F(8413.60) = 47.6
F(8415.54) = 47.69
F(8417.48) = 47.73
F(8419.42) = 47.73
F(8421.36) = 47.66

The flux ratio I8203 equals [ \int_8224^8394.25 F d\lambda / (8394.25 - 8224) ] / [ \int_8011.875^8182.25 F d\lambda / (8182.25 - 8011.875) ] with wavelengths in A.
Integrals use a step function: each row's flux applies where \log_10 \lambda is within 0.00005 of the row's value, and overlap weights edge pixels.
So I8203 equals 0.96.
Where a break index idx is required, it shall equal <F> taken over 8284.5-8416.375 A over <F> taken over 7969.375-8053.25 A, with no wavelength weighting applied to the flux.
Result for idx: 0.9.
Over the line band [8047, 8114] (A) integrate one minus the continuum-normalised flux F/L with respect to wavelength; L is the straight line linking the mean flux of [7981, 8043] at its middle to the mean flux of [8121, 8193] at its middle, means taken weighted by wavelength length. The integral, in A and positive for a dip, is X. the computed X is 0.3 A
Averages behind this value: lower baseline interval 51.3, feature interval 50.5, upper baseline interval 50.1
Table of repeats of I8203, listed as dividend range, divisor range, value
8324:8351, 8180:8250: 0.98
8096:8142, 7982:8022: 0.98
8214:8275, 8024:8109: 0.97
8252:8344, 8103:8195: 0.97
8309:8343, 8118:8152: 0.95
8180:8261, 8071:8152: 0.97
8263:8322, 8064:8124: 0.97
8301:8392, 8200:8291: 0.98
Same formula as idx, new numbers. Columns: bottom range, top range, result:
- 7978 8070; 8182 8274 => 0.96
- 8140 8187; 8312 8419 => 0.95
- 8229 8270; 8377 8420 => 0.96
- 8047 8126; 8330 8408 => 0.94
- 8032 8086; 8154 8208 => 0.97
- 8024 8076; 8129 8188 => 0.98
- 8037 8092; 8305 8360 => 0.95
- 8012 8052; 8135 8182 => 0.98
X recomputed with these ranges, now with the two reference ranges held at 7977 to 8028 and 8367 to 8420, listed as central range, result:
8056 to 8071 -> 0.0 A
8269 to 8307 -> -0.6 A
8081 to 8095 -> 0.1 A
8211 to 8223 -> 0.2 A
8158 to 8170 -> -0.1 A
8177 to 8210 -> 0.5 A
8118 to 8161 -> -0.4 A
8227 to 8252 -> -0.1 A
